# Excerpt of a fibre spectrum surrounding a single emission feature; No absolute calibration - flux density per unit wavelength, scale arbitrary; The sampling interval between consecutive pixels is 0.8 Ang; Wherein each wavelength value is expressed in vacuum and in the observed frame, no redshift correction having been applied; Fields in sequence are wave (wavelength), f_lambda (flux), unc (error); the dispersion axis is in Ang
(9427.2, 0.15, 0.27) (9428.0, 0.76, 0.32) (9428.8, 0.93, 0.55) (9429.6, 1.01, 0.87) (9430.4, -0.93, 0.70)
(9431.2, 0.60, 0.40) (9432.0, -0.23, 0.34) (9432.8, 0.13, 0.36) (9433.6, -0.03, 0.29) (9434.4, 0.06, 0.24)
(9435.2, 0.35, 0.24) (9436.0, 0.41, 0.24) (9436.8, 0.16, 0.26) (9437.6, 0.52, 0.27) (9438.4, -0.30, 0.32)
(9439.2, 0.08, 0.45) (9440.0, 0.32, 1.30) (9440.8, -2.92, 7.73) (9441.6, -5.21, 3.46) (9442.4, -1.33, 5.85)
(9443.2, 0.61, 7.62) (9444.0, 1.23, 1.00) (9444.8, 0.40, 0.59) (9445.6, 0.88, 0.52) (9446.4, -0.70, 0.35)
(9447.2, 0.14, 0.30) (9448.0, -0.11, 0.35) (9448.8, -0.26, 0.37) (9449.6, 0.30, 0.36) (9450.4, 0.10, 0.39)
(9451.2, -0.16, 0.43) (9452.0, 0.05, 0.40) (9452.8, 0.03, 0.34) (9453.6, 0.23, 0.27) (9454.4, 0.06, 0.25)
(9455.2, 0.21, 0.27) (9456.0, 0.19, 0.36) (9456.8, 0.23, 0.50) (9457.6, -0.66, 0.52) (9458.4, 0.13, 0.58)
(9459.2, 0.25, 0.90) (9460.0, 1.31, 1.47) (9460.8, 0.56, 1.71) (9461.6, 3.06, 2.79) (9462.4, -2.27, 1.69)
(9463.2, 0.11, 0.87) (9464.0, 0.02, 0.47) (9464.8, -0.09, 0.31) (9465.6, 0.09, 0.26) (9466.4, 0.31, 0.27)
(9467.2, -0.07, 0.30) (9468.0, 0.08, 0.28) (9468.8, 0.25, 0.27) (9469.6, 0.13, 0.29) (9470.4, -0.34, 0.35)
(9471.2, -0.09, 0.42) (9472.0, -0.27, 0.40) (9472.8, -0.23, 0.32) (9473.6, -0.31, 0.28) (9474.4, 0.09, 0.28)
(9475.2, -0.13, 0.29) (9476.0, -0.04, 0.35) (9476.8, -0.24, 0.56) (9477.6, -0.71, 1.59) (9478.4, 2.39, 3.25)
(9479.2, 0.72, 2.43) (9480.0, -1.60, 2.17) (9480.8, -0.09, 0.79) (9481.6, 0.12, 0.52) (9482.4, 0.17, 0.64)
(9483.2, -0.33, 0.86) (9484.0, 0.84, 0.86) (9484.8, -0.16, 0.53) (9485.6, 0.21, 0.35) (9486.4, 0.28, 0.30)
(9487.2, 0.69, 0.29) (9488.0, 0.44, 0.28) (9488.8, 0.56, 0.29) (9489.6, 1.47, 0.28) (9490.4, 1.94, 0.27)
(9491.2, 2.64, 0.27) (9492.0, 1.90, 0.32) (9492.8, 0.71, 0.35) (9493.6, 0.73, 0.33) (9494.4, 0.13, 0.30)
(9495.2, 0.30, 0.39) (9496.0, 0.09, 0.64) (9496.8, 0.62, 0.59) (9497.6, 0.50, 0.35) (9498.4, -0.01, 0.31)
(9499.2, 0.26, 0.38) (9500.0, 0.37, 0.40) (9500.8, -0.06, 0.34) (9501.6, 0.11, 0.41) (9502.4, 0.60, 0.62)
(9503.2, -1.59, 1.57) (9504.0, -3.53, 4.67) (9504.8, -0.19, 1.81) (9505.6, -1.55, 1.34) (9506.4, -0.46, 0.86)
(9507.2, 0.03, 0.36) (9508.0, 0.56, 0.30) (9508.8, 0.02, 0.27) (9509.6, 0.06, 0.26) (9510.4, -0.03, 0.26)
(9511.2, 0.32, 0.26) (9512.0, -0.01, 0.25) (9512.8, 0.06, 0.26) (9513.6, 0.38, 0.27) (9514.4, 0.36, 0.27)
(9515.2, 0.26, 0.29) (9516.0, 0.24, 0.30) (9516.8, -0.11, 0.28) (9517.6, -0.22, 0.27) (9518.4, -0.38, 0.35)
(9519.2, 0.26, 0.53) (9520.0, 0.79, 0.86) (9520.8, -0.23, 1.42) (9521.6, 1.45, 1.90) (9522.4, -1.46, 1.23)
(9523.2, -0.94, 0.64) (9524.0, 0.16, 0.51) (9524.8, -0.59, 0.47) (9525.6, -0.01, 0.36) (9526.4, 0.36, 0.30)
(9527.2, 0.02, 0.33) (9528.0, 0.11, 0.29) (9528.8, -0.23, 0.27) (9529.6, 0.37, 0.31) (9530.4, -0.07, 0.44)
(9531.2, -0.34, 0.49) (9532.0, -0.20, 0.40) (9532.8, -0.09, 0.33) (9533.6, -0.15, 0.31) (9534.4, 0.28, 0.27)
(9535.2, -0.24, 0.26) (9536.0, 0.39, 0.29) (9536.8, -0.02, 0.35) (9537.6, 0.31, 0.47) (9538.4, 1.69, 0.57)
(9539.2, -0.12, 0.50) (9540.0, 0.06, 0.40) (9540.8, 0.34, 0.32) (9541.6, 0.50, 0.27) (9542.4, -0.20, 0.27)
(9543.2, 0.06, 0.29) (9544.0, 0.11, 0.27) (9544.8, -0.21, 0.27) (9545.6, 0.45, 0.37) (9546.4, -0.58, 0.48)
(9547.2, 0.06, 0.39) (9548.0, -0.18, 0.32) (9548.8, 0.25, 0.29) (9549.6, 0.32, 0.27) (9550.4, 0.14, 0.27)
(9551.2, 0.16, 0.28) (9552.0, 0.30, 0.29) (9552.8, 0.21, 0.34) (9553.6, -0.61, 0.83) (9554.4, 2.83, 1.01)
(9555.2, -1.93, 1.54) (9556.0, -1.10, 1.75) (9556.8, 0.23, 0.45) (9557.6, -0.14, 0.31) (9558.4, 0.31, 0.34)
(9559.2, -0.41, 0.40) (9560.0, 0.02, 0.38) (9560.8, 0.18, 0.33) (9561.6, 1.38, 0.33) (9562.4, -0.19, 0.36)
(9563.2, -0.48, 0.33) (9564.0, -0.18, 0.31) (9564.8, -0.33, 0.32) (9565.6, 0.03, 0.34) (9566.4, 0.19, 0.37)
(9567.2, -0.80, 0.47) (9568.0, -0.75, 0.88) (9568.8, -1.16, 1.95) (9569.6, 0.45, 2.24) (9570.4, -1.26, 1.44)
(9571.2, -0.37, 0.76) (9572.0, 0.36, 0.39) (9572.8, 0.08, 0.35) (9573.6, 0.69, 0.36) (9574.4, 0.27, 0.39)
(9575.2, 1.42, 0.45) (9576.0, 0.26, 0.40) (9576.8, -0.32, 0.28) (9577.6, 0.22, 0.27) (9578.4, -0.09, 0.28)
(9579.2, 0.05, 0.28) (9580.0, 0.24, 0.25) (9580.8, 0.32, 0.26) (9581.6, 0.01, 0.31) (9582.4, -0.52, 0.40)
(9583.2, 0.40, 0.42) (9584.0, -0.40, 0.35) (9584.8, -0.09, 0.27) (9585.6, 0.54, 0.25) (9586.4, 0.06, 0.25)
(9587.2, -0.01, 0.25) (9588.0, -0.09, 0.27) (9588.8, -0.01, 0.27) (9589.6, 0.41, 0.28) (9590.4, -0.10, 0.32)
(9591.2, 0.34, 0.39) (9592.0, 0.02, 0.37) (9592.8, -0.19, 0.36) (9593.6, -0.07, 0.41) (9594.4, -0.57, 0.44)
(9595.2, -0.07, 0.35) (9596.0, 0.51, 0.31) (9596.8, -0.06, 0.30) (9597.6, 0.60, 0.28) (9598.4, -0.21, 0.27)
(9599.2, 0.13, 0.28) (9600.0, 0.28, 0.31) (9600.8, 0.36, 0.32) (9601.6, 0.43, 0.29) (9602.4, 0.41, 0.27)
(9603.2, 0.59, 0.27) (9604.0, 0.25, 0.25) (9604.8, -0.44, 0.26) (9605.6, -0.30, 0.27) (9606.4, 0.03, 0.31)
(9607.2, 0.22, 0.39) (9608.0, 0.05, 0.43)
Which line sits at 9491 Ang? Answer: [O III]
